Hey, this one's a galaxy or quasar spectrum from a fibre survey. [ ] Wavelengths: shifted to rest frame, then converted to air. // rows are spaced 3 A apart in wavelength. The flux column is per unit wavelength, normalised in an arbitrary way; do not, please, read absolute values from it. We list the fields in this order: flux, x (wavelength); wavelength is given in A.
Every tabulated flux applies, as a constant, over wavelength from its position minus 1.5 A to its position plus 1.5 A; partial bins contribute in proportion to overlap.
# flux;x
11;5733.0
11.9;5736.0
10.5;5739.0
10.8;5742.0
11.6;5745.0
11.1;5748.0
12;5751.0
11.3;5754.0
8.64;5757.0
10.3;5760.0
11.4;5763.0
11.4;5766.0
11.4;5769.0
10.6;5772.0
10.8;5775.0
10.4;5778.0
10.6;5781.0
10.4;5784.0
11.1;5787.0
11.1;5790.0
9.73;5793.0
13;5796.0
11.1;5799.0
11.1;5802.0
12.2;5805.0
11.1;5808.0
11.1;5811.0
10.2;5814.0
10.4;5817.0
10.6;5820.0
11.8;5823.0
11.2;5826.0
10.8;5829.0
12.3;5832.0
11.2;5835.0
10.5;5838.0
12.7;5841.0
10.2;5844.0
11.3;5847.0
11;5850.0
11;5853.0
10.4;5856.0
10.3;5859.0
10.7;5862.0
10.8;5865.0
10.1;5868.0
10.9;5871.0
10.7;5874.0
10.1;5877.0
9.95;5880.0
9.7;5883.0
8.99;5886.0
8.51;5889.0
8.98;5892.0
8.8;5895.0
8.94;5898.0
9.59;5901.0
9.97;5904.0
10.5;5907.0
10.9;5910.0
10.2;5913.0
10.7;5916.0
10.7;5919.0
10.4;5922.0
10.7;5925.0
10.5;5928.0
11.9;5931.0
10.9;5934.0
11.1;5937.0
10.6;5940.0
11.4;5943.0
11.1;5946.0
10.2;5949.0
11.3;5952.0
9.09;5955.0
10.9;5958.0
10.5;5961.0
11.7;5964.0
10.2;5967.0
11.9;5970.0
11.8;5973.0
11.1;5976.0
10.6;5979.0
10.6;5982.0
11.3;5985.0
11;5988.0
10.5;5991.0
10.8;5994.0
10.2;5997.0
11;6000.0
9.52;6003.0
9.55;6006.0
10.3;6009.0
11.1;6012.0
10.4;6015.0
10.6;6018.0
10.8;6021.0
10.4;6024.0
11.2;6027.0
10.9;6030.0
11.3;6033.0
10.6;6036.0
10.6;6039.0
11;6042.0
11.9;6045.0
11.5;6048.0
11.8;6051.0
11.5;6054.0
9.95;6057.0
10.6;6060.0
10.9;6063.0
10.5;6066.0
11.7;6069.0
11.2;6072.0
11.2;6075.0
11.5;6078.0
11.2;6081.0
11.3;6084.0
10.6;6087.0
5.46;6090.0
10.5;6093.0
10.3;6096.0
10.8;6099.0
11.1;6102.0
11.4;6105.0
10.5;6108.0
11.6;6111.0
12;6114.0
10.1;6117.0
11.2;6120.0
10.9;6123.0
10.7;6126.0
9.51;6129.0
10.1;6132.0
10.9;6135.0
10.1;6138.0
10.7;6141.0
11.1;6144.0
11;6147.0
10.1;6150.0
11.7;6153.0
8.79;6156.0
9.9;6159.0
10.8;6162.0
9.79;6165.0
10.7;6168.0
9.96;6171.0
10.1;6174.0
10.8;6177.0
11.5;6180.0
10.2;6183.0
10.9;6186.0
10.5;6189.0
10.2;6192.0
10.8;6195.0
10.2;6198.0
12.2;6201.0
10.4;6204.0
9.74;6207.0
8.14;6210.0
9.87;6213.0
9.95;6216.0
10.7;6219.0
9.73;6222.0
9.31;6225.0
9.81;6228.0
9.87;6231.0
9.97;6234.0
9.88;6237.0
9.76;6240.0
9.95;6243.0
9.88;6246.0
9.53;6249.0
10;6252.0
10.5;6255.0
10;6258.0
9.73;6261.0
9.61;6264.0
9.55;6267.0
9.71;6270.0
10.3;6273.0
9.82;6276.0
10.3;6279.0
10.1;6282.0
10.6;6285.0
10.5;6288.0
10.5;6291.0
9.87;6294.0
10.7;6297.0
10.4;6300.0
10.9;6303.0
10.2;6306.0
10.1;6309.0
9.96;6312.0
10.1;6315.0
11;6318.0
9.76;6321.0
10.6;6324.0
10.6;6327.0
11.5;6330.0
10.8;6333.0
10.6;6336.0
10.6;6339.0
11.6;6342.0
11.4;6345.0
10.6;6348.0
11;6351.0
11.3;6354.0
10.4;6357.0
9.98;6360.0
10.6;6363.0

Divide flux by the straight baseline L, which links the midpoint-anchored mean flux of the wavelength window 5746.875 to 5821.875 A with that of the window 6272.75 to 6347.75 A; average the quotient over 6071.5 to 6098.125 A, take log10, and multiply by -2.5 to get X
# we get 0.036 mag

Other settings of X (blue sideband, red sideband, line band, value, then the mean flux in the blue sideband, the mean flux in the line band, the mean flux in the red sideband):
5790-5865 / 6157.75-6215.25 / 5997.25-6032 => 0.02 mag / 11.1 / 10.5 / 10.3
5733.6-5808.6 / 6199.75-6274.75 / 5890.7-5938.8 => 0.04 mag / 11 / 10.3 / 9.92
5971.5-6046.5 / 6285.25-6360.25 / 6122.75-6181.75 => 0.03 mag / 10.8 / 10.4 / 10.6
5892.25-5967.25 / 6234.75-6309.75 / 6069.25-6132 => -0.04 mag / 10.5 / 10.7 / 10.1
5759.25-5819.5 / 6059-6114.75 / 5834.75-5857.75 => -0.01 mag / 11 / 11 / 10.7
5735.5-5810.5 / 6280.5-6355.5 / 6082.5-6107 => 0.06 mag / 11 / 10.2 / 10.6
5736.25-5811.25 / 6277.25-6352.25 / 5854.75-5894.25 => 0.10 mag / 11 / 9.98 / 10.6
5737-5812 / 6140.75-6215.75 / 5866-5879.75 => 0.04 mag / 11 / 10.4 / 10.4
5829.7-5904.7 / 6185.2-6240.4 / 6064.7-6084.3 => -0.11 mag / 10.3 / 11.2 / 10.1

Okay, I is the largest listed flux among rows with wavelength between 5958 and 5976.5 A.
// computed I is 11.9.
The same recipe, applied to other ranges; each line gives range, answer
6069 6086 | 11.7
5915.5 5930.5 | 10.7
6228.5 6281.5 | 10.5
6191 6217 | 12.2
